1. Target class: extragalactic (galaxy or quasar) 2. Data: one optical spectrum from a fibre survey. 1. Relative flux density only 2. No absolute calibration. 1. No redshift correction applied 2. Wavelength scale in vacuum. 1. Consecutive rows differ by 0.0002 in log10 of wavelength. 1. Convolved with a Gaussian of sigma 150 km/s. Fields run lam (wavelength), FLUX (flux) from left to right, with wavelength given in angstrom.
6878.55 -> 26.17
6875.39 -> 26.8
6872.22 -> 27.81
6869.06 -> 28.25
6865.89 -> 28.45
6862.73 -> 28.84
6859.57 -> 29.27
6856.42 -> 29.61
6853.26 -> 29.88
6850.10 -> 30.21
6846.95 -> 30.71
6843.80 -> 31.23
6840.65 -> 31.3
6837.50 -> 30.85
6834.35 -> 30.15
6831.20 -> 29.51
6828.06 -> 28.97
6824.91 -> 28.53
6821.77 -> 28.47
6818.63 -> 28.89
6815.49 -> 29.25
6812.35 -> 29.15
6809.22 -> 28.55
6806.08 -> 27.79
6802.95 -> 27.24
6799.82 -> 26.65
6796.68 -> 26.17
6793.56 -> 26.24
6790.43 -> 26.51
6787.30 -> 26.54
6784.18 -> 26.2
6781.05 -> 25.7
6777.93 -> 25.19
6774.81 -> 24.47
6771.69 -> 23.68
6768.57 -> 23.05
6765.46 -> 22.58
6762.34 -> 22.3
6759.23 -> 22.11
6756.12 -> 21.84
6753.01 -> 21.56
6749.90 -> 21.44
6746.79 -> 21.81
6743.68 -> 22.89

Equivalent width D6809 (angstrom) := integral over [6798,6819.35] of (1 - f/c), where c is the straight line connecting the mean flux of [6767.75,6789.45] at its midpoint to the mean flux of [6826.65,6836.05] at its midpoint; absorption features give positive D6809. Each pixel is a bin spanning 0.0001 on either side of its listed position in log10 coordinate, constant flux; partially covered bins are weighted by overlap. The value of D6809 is -0.4 angstrom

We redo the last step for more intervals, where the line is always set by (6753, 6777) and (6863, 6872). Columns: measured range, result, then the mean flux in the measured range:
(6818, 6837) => -2.2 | 29.2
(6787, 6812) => -2.4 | 27.1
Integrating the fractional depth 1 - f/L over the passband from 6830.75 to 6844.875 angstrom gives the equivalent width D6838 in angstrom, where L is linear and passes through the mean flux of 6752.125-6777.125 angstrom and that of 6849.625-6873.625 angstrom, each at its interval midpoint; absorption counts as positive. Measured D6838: -1.6 angstrom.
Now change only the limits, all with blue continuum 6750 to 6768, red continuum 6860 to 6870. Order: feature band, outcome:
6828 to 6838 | -1.2 angstrom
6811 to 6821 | -1.3 angstrom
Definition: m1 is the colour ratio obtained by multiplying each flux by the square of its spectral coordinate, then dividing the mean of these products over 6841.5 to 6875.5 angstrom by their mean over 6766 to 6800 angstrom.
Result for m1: 1.18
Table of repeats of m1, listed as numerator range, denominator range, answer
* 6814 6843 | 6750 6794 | 1.25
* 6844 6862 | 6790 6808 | 1.14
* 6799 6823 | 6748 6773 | 1.29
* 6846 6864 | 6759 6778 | 1.31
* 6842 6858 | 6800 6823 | 1.08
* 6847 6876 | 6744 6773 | 1.34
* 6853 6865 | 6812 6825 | 1.03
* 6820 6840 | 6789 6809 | 1.11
